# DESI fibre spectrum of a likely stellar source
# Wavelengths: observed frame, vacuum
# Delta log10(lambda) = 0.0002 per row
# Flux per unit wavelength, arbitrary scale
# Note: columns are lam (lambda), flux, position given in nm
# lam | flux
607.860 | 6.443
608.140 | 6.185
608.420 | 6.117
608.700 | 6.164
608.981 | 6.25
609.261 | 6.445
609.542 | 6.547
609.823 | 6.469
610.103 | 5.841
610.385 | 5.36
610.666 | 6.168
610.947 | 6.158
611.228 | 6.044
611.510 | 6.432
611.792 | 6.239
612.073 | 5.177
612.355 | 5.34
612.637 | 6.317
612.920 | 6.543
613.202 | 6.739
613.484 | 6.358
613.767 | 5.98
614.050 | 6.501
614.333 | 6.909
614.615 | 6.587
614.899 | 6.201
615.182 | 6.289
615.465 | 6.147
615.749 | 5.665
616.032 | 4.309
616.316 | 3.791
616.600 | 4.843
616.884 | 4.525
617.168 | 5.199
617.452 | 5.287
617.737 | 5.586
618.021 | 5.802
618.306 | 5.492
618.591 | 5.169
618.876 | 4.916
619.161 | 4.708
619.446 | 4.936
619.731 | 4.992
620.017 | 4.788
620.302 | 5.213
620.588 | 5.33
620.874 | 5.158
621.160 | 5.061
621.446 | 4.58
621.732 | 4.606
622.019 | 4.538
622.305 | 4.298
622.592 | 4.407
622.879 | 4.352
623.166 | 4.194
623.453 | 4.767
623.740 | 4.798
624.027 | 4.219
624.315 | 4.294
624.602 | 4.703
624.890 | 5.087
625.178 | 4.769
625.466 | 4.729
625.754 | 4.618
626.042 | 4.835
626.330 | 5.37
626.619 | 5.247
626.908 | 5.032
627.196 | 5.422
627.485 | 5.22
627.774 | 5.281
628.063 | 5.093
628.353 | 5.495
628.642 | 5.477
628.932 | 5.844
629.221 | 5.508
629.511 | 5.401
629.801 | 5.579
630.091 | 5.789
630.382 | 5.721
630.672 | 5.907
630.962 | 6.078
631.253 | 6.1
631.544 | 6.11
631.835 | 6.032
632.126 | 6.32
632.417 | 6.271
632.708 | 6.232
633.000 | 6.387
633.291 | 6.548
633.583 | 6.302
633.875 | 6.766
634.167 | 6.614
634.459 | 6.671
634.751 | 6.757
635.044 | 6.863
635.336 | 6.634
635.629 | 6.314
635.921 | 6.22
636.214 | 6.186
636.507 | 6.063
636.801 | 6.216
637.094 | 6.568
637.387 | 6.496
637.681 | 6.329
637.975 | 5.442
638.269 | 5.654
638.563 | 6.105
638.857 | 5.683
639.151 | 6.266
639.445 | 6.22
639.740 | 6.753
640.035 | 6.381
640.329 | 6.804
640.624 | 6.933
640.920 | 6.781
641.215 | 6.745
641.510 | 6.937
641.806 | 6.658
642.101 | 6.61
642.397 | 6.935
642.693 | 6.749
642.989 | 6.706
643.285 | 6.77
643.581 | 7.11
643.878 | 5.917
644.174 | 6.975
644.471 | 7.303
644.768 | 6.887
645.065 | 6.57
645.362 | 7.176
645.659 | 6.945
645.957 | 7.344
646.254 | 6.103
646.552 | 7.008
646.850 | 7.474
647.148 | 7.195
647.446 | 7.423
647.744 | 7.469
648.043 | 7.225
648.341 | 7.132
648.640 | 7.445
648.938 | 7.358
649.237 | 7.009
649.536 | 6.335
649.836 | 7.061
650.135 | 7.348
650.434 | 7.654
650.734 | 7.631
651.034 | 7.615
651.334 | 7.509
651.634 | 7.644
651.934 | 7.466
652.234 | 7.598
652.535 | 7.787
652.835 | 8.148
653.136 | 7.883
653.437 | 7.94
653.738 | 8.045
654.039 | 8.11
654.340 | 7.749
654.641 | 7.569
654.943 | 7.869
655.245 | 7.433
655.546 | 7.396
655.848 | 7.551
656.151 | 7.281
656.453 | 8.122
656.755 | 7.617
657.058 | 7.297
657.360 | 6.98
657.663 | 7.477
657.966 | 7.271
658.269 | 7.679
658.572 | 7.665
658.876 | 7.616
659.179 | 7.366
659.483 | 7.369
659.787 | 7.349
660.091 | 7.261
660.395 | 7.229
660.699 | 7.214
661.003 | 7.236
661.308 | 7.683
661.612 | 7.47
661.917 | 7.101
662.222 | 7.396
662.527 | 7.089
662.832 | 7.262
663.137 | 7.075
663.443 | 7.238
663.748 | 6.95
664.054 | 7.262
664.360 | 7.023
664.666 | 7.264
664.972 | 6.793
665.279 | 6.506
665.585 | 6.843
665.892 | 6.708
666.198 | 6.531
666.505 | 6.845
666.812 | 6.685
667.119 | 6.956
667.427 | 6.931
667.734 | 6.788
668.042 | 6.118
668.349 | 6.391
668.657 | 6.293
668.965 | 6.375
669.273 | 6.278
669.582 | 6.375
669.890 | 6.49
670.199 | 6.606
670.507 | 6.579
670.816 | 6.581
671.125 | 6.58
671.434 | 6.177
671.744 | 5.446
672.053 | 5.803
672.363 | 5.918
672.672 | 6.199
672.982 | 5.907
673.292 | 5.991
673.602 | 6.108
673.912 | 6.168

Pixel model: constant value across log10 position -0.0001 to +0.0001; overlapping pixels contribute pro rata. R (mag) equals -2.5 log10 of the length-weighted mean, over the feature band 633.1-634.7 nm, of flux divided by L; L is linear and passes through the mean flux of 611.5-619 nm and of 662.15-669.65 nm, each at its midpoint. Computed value -0.08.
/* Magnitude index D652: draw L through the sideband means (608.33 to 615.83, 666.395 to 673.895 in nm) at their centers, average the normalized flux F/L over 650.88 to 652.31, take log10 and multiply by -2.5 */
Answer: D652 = -0.20 mag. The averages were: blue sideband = 6.19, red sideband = 6.34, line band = 7.57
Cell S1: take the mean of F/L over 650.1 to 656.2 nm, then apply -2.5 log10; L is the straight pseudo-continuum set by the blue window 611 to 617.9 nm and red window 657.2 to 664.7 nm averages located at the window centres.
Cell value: -0.095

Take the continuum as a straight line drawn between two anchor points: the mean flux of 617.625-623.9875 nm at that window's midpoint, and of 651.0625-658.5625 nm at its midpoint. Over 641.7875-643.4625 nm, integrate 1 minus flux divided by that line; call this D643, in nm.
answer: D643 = -0.02 nm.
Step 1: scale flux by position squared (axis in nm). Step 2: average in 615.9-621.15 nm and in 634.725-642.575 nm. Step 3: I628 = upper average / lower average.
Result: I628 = 1.4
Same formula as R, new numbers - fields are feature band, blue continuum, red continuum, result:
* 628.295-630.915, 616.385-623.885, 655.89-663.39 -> -0.033 mag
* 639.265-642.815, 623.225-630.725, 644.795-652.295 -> -0.034 mag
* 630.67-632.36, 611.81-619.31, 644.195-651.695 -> 0.049 mag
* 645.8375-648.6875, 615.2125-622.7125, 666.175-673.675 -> -0.239 mag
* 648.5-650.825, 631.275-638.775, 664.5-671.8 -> -0.127 mag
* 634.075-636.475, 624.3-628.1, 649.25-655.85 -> -0.108 mag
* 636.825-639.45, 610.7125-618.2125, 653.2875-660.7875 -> 0.116 mag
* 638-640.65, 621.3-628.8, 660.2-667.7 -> -0.109 mag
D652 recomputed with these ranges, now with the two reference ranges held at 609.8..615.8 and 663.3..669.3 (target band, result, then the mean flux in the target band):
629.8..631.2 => 0.09 mag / 5.86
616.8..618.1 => 0.17 mag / 5.29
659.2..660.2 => -0.10 mag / 7.33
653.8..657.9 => -0.14 mag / 7.58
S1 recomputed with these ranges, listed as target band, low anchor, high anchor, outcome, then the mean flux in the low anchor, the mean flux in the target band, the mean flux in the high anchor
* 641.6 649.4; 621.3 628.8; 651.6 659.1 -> -0.04 mag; 4.83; 6.98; 7.65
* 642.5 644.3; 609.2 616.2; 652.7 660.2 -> 0.07 mag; 6.1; 6.71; 7.6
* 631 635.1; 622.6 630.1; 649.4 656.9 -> -0.13 mag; 5.02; 6.41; 7.62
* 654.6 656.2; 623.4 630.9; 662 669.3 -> -0.18 mag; 5.18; 7.52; 6.83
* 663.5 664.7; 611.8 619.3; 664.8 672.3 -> -0.11 mag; 5.64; 7.12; 6.48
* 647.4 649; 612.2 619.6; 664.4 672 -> -0.18 mag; 5.62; 7.34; 6.54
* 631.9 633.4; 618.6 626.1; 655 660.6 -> -0.15 mag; 4.73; 6.33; 7.45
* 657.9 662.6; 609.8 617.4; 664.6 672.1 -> -0.15 mag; 5.84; 7.38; 6.52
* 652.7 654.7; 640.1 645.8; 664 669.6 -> -0.18 mag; 6.81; 7.94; 6.68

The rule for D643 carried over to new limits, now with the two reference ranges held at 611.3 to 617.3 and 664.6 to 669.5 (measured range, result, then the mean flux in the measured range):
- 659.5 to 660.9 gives -0.16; 7.27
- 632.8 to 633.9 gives -0.06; 6.46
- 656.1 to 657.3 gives -0.20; 7.56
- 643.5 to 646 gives -0.24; 6.89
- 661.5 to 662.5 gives -0.11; 7.28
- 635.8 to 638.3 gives 0.01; 6.15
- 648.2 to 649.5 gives -0.17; 7.16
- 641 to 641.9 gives -0.08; 6.79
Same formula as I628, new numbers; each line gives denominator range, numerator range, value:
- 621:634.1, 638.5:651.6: 1.37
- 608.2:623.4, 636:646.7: 1.29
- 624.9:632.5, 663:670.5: 1.37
